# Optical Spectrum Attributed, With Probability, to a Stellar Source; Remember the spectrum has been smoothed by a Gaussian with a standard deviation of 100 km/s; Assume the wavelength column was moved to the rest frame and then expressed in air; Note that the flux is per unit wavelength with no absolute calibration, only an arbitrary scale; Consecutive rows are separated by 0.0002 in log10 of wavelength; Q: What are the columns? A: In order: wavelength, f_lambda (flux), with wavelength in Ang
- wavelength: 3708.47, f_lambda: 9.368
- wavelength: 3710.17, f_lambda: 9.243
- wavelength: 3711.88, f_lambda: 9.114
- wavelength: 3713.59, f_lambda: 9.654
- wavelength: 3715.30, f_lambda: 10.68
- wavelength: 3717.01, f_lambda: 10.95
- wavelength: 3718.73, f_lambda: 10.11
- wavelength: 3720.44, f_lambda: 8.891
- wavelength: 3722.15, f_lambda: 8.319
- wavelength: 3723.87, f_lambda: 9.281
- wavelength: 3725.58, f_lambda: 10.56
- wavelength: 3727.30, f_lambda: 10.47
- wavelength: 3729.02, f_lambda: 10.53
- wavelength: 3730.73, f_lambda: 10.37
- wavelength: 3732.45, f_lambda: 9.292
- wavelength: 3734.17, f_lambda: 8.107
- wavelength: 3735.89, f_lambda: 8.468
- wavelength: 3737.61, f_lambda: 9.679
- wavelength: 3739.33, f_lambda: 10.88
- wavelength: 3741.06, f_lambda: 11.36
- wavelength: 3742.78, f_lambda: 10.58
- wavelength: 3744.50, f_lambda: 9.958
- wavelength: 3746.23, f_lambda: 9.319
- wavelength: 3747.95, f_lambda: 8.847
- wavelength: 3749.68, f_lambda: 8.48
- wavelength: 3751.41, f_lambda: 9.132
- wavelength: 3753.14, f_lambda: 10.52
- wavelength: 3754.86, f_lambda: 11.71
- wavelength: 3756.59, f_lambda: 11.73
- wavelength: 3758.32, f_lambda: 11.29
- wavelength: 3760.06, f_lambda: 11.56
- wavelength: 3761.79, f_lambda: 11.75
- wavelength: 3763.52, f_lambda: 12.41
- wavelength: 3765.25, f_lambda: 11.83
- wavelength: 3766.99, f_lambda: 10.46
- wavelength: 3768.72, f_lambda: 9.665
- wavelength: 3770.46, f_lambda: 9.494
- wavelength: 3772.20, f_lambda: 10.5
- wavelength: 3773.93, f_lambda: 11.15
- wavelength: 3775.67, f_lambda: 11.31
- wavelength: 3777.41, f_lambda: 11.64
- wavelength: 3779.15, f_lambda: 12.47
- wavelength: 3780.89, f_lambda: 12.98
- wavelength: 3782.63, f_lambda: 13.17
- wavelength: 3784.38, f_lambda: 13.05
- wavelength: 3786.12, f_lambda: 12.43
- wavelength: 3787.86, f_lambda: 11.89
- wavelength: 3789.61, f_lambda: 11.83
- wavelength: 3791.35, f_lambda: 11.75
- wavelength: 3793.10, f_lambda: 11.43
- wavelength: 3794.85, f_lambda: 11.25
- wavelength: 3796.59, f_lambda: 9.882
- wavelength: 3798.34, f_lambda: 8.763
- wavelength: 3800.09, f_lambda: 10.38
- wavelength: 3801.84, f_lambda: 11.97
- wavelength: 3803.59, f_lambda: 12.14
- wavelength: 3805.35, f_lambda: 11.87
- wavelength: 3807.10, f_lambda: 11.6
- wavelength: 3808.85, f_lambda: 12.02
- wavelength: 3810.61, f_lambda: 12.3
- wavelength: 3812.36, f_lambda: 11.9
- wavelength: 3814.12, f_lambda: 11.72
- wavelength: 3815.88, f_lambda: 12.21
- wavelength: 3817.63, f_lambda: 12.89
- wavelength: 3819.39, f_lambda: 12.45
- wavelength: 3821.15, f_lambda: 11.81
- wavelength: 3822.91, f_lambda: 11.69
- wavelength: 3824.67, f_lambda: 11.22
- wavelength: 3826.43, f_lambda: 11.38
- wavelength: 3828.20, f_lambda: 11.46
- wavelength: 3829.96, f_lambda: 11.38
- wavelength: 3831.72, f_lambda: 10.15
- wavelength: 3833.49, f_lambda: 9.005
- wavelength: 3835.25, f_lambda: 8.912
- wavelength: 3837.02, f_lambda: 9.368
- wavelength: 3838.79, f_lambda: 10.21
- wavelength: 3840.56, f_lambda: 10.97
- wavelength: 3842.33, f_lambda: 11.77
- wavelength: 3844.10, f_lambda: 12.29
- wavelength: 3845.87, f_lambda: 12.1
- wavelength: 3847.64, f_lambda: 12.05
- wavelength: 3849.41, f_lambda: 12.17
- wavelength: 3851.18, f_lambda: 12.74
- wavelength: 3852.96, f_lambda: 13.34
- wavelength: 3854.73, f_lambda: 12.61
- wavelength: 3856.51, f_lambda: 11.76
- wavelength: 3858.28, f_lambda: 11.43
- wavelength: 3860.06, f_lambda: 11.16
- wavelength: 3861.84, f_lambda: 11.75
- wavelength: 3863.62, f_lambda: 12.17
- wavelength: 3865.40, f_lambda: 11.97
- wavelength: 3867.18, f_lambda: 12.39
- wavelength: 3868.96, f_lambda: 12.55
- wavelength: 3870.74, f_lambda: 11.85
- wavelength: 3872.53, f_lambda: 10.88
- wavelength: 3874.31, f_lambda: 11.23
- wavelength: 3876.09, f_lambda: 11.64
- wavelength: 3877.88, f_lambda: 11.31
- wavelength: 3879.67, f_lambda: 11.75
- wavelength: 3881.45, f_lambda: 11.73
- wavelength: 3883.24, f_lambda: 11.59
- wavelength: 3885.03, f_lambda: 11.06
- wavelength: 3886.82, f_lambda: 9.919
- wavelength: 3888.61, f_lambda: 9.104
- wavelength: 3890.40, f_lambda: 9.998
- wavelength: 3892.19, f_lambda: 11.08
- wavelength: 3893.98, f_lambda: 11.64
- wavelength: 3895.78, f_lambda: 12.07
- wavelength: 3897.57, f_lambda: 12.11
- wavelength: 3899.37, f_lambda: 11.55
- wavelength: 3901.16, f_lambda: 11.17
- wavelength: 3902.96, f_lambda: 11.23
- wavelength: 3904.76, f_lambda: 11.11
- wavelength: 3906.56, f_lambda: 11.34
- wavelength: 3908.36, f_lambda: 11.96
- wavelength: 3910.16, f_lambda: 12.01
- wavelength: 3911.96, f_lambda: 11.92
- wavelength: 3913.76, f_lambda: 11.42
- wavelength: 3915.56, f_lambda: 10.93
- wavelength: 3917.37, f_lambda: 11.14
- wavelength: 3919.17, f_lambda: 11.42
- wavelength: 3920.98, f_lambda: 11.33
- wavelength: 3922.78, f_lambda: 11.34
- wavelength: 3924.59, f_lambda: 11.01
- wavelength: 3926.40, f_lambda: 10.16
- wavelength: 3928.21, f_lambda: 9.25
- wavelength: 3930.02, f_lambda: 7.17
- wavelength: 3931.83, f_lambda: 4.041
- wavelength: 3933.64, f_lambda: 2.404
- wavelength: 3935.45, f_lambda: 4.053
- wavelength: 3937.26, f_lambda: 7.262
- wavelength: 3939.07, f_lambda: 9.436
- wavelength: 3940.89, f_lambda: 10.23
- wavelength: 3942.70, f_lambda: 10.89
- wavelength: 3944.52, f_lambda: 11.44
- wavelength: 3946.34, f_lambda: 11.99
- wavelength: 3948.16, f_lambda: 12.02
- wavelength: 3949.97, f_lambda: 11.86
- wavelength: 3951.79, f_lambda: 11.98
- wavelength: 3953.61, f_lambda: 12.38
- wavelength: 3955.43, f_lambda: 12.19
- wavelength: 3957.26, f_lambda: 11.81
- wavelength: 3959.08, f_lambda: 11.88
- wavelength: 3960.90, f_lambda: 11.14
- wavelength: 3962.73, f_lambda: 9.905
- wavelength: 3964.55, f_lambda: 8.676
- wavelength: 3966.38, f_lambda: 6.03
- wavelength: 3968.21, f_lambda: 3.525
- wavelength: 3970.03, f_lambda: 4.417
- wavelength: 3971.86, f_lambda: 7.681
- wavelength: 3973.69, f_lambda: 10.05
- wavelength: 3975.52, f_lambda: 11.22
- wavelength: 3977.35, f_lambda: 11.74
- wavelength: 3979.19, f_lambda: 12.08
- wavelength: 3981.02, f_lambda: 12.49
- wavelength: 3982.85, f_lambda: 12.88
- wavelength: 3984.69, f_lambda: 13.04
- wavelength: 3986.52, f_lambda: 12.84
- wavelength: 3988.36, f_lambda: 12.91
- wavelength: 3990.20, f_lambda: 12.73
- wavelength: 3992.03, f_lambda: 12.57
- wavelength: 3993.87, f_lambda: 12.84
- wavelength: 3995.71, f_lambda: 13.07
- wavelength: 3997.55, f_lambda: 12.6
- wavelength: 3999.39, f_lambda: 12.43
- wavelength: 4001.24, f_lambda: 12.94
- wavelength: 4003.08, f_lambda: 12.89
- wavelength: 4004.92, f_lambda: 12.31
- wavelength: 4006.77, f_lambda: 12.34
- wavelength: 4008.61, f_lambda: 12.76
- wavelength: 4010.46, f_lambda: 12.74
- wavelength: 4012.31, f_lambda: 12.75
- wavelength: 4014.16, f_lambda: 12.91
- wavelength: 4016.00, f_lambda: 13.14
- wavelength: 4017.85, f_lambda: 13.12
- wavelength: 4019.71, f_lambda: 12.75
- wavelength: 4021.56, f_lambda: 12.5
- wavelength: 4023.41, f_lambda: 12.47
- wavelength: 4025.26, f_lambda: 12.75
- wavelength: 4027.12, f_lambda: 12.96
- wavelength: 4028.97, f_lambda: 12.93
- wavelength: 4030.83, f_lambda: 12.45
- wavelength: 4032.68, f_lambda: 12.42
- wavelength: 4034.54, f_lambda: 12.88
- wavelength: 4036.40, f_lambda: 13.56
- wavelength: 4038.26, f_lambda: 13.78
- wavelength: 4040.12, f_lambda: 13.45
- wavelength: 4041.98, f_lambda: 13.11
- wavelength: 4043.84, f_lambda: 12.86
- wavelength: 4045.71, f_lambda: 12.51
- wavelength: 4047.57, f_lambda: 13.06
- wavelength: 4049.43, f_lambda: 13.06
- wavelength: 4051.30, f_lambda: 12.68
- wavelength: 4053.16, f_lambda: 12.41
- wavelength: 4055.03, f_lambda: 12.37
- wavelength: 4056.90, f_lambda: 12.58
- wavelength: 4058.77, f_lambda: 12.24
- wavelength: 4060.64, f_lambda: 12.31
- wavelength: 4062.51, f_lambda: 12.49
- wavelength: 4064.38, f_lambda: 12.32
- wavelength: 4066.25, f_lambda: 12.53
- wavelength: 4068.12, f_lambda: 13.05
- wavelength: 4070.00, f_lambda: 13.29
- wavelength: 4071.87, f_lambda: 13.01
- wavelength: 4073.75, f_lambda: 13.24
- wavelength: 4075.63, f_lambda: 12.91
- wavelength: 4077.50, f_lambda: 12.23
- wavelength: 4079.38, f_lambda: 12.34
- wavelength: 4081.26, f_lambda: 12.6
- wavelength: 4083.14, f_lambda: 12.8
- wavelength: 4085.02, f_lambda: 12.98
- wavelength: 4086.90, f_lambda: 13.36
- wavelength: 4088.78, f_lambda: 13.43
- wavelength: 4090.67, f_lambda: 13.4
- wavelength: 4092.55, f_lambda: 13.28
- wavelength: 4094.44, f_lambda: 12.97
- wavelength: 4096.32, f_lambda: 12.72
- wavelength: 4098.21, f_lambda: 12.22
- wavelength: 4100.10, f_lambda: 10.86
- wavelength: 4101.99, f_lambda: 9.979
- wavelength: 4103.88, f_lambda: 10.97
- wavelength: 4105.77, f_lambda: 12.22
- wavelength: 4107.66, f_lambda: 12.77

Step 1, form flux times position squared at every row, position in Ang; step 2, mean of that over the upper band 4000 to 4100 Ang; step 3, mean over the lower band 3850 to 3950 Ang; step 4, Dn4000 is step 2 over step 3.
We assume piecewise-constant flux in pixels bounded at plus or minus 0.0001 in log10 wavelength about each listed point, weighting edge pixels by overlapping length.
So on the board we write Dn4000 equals 1.3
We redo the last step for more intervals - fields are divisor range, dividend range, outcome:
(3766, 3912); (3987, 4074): 1.23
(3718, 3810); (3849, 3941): 1.07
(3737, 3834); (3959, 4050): 1.19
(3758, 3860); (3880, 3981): 0.94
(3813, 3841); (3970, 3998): 1.16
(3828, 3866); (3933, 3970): 0.88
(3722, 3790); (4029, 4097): 1.40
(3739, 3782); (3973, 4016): 1.30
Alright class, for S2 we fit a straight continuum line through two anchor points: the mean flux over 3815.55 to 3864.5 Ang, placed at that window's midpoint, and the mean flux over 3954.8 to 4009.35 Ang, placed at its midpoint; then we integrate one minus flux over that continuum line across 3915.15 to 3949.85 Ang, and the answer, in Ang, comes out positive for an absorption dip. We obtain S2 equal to 5.9 Ang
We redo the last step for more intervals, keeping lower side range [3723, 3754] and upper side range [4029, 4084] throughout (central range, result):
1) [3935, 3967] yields 3.7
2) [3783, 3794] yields -2.0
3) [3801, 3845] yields -3.4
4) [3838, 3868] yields -3.0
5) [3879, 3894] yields 0.5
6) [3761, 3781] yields -2.3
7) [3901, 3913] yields -0.2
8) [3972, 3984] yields 0.5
